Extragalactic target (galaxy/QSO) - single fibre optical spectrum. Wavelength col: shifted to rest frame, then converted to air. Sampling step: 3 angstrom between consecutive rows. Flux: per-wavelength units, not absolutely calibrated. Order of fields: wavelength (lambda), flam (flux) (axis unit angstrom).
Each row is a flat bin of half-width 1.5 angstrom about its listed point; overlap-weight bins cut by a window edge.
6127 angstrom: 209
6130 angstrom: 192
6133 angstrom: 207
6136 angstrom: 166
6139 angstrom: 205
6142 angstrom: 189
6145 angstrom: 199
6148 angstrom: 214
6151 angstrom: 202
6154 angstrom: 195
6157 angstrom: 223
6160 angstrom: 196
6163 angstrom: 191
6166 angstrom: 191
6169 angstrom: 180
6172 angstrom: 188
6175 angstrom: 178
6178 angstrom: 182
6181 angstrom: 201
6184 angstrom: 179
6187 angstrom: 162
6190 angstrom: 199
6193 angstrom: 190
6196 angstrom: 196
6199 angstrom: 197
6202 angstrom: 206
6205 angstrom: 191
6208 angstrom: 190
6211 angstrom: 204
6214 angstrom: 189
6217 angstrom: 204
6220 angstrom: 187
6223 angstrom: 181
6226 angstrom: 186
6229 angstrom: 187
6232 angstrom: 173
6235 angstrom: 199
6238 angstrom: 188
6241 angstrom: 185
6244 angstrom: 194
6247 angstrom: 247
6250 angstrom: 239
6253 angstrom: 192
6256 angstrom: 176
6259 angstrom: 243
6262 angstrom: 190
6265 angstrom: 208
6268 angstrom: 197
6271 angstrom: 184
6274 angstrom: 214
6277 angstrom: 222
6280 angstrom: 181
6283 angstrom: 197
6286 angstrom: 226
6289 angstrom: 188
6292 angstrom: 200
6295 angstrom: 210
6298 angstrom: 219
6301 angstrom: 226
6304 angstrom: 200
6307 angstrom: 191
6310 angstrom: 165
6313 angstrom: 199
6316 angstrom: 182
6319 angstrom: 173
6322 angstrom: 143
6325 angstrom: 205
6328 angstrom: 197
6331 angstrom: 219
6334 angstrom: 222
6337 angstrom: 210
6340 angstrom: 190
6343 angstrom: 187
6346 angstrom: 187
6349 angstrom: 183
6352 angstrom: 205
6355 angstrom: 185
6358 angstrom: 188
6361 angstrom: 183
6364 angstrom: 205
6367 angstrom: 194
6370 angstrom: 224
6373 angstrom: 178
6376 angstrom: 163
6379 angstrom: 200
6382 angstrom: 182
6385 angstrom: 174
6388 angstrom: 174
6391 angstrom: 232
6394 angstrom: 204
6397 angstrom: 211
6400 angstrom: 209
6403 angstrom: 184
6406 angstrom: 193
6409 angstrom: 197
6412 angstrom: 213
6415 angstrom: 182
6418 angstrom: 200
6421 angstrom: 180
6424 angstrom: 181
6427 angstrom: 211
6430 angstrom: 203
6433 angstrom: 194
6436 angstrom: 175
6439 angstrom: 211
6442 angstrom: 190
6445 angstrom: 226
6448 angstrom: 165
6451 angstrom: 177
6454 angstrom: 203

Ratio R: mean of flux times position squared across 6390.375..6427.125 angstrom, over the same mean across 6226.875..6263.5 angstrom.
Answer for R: 1.04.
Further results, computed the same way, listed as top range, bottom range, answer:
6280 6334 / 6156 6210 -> 1.07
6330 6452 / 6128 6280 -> 1.06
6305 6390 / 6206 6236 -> 1.04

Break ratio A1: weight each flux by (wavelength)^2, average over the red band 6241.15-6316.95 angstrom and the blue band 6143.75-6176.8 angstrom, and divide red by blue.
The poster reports 1.1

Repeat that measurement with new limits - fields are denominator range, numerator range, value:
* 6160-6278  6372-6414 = 1.05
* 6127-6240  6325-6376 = 1.08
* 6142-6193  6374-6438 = 1.09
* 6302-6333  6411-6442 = 1.07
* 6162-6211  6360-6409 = 1.09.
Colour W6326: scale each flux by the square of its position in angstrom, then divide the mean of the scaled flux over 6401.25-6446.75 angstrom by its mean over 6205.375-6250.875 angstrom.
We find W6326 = 1.06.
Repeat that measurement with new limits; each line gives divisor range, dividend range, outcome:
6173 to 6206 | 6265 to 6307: 1.12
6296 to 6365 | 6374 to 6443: 1.02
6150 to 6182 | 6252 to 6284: 1.07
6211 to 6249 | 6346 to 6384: 1.02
